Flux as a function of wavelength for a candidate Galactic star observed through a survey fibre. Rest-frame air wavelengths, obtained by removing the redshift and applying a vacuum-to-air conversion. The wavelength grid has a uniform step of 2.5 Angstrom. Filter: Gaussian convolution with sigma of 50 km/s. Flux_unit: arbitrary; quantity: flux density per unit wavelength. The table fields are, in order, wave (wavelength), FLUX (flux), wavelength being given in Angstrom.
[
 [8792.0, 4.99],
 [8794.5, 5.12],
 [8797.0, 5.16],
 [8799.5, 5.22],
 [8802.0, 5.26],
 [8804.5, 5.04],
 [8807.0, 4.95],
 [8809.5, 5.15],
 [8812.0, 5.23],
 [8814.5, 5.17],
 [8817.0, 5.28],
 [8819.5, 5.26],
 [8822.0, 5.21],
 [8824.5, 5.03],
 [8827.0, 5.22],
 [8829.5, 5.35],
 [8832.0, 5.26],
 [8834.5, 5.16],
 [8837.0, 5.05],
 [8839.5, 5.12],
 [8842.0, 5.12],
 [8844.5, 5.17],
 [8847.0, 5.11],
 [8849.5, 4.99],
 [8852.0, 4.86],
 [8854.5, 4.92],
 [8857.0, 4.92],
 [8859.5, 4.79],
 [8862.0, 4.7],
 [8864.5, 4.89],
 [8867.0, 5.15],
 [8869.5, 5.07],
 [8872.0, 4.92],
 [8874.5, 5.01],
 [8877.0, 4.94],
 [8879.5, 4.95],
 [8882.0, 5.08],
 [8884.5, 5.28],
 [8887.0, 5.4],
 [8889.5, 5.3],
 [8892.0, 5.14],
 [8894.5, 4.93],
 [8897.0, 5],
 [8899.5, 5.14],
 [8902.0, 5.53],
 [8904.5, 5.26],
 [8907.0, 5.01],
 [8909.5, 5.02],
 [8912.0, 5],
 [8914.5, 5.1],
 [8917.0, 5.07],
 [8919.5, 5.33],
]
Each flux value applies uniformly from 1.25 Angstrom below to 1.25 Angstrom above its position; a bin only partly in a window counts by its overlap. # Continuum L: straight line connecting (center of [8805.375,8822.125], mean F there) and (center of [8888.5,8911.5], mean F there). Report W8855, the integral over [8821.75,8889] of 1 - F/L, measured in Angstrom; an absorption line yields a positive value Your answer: 1.2 Angstrom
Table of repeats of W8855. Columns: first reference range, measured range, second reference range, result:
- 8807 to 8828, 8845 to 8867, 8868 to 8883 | 0.59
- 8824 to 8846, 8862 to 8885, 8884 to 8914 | 0.71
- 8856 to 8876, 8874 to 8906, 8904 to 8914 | -0.95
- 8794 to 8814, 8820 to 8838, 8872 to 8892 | -0.18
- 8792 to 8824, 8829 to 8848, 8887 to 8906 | 0.04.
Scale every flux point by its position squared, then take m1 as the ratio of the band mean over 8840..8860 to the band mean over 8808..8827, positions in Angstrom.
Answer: 1.0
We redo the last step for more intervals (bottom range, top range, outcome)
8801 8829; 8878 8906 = 1.02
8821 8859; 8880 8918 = 1.02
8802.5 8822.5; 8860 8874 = 0.97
